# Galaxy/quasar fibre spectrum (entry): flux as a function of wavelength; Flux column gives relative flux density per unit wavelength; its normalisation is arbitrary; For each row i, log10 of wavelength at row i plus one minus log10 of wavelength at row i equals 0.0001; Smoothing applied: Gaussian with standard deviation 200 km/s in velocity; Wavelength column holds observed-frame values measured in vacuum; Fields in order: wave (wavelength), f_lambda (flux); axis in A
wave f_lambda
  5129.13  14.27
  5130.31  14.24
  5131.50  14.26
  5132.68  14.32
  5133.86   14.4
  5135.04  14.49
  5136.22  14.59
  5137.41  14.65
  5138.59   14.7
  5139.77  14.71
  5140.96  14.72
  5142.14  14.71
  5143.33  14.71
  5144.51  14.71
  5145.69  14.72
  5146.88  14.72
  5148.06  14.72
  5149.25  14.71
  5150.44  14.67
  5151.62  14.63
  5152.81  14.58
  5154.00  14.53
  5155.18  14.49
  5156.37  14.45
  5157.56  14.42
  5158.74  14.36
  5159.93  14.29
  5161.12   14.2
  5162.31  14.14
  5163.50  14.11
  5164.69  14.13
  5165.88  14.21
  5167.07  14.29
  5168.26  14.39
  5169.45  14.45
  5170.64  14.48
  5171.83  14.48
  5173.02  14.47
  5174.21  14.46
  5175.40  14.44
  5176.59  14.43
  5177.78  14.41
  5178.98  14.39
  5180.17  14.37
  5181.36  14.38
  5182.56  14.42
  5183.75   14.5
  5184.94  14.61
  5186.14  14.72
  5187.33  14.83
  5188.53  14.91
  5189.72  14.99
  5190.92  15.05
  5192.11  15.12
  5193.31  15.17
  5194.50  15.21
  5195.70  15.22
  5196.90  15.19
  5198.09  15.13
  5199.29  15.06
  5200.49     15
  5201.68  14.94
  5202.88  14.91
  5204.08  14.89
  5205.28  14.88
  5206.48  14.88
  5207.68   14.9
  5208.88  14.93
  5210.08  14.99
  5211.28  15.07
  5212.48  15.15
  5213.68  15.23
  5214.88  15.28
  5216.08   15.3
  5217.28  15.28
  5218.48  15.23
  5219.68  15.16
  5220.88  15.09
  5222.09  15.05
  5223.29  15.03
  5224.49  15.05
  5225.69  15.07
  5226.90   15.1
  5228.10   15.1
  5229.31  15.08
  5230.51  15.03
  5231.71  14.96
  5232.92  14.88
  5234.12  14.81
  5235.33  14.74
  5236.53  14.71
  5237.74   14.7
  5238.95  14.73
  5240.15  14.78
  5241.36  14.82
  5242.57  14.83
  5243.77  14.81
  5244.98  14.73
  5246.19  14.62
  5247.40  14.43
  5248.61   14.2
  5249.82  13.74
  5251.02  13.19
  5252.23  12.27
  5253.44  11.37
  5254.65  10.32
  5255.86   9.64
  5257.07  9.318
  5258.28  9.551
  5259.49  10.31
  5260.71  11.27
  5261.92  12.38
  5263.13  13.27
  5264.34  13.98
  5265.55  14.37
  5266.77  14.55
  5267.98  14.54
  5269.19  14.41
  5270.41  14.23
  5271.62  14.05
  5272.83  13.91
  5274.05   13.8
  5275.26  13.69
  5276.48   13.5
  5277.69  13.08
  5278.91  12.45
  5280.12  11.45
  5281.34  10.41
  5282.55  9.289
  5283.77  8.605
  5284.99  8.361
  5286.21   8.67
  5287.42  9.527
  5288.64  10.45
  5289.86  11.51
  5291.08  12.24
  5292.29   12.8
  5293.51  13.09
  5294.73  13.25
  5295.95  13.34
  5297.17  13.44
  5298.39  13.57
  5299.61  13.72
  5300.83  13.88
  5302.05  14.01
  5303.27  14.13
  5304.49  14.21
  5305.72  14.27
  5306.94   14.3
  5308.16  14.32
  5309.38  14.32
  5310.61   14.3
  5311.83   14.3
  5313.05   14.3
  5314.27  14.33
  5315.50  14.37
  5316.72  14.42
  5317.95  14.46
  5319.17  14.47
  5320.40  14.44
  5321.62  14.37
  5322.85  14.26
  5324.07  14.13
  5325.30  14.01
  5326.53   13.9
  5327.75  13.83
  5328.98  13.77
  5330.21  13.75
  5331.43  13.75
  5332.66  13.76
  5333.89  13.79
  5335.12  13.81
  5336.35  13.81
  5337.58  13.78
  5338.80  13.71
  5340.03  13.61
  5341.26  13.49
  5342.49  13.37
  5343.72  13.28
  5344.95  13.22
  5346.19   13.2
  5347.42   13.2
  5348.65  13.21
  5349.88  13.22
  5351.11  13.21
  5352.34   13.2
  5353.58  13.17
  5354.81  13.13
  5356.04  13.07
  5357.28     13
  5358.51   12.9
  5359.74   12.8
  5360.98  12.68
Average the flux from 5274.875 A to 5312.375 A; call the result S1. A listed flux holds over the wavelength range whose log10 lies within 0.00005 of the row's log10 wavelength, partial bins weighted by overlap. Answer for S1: 12.5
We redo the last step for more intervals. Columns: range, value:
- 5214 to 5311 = 13.4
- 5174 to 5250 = 14.9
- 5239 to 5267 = 12.9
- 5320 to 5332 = 14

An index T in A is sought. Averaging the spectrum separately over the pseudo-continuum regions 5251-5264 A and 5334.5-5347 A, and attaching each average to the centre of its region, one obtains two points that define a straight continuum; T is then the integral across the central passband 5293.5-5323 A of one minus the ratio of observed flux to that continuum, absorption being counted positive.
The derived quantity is -3.5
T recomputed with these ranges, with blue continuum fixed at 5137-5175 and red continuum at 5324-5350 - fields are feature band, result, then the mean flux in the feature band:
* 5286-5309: 1.39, 13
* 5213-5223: -0.70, 15.2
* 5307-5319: -0.54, 14.4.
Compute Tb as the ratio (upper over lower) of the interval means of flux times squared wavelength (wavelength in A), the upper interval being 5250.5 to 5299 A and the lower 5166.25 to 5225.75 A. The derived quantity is 0.84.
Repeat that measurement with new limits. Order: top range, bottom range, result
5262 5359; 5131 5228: 0.95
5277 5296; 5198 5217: 0.76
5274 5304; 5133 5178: 0.88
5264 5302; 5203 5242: 0.86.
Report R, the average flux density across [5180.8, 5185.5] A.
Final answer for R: 14.5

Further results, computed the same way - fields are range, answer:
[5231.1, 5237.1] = 14.8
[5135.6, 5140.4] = 14.6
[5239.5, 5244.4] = 14.8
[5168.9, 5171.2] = 14.5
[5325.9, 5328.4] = 13.9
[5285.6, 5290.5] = 10.1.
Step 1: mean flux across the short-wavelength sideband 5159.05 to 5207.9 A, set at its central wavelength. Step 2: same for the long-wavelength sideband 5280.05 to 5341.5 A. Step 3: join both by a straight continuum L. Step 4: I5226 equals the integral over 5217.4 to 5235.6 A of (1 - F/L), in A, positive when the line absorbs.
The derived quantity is -1.13 A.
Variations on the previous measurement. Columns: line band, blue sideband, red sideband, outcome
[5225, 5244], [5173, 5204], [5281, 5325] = -1.1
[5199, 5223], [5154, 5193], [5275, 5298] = -2.8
